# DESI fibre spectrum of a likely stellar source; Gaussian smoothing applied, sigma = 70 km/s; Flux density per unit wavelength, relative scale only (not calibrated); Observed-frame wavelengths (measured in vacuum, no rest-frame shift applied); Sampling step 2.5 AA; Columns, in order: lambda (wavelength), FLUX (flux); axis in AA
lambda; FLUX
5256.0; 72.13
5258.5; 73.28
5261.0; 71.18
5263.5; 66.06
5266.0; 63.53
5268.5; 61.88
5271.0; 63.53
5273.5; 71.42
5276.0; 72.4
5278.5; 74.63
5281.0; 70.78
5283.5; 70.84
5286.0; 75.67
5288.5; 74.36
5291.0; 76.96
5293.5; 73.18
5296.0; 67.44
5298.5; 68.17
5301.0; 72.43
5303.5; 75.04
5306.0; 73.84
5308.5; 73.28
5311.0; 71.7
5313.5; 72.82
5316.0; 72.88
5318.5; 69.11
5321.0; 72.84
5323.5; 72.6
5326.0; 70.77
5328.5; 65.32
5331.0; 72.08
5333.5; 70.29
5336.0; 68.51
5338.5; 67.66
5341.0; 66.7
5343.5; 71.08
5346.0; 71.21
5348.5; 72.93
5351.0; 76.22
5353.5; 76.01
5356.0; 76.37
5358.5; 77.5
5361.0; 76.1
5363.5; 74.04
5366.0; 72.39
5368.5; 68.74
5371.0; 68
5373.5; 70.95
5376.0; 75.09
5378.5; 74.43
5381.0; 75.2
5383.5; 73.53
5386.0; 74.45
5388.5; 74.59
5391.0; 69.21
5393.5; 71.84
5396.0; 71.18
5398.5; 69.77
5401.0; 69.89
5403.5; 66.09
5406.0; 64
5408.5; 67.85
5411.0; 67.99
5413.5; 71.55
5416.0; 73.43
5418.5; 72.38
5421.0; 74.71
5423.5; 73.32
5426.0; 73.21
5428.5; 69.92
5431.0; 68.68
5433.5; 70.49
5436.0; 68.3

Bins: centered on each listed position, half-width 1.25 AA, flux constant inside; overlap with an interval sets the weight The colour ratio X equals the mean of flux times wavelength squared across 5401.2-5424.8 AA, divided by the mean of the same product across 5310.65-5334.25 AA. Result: 1.02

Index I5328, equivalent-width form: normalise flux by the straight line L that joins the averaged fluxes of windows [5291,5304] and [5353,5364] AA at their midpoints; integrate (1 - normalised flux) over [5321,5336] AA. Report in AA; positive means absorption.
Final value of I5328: 0.7 AA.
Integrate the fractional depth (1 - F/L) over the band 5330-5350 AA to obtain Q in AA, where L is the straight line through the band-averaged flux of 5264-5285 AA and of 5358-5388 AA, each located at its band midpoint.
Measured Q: 0.5 AA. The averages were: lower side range 68.6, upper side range 73.3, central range 70.1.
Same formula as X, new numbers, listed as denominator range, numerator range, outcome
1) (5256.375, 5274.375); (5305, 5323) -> 1.09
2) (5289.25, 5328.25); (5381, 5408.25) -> 1.01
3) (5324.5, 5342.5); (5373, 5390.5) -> 1.09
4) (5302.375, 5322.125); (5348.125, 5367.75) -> 1.05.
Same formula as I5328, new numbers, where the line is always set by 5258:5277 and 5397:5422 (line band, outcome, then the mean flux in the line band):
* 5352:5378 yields -1.7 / 73.6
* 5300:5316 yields -1.2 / 73.2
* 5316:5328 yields -0.5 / 71.1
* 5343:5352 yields -0.5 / 72.9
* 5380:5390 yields -0.7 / 74.3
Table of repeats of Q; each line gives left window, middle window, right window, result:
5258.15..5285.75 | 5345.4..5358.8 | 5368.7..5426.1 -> -0.86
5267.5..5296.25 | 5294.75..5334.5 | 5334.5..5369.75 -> 0.32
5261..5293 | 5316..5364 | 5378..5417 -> -0.93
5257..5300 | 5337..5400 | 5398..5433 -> -2.08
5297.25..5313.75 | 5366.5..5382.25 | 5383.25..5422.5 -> -0.19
